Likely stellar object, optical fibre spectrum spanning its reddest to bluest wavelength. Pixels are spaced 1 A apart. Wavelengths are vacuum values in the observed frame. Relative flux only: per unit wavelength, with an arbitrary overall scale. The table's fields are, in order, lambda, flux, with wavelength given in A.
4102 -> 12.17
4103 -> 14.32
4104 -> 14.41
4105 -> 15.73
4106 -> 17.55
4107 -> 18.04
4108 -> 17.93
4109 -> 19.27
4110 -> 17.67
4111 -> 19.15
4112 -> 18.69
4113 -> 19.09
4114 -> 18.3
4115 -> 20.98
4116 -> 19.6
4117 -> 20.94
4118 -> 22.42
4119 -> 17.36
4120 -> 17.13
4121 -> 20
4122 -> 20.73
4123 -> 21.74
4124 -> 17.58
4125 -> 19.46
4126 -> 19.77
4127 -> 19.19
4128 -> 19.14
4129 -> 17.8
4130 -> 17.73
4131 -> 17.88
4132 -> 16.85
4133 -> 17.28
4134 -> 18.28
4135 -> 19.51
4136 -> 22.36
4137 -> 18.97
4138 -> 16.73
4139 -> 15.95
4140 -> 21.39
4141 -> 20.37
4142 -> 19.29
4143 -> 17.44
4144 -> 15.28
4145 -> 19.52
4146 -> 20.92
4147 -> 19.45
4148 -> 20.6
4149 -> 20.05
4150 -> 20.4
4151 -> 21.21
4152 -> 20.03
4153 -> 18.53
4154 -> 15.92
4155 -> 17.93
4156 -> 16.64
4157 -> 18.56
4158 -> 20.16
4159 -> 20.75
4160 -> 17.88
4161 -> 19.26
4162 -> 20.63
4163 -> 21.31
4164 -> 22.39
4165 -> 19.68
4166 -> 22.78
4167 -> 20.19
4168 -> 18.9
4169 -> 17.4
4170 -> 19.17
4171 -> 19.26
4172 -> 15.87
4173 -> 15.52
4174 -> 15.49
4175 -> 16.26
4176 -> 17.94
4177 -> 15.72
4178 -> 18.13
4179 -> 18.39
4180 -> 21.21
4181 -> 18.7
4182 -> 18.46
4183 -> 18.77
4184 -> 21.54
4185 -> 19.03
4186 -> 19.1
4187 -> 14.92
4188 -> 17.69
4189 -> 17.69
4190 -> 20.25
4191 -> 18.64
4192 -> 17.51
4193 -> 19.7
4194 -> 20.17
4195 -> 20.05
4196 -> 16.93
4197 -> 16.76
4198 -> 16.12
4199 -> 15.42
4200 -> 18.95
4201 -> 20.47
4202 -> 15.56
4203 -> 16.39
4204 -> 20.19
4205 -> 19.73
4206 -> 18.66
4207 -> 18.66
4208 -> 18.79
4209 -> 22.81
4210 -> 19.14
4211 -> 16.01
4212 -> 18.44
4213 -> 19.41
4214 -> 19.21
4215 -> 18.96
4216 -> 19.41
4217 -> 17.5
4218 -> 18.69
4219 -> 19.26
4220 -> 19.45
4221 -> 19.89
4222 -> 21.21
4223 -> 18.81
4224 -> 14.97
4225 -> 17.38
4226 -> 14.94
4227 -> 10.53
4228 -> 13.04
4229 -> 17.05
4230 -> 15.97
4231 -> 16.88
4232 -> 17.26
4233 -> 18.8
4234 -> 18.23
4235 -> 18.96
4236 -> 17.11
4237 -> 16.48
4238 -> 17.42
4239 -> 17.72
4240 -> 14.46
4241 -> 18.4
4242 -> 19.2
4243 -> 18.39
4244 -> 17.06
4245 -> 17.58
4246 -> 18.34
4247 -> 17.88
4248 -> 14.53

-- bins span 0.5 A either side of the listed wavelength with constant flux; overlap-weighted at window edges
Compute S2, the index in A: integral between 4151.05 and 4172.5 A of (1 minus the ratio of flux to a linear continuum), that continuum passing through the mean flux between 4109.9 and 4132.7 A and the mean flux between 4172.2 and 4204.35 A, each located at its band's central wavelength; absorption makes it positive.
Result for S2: -0.9 A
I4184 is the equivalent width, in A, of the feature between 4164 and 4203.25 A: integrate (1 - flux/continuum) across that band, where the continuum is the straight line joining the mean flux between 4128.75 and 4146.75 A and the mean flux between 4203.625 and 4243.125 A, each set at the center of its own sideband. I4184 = -0.15 A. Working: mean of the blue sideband 18.6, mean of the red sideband 17.9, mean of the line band 18.3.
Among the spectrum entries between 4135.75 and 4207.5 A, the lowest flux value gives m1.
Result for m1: 14.92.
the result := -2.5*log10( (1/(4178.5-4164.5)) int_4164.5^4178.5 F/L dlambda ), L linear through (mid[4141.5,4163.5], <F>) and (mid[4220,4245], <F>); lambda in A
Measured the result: 0.040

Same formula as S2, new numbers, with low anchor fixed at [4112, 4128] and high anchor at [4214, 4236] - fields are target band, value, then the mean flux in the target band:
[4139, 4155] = -0.1 A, 19.2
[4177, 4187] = -0.3 A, 18.9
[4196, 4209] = -0.1 A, 18.1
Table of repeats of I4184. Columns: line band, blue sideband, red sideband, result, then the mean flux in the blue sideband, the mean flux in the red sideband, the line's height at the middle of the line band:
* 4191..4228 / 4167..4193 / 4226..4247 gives -1.4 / 18.1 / 16.9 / 17.5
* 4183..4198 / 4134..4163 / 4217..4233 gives -0.4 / 19.2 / 17.1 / 18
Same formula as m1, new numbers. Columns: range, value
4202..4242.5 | 10.53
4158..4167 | 17.88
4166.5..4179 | 15.49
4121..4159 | 15.28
